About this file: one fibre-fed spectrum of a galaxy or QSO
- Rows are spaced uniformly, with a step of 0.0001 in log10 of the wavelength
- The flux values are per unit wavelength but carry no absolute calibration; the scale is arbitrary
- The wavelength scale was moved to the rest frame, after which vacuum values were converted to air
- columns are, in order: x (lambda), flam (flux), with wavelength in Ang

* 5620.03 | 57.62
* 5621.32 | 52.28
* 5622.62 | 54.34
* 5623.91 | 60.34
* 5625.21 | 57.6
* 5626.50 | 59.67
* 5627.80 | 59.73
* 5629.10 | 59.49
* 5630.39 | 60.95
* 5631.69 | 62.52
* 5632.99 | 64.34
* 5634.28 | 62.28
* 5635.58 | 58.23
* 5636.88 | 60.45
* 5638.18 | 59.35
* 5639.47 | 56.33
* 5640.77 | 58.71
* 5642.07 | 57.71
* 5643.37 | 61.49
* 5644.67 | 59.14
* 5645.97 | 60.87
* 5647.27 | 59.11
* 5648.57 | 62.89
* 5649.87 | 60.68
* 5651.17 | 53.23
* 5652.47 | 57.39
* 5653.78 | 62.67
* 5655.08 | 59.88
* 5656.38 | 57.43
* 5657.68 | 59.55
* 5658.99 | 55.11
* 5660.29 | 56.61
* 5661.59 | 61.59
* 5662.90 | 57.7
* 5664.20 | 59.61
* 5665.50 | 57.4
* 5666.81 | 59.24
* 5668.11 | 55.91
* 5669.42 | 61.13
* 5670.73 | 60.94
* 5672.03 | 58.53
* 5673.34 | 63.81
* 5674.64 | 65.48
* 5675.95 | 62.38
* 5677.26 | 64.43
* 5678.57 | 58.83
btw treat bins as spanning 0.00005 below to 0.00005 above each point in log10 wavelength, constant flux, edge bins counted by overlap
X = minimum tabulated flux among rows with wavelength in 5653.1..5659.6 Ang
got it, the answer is 55.11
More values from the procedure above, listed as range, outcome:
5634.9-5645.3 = 56.33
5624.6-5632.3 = 57.6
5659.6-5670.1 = 55.91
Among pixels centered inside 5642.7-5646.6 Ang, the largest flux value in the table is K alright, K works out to 61.49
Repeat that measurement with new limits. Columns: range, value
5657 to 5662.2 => 61.59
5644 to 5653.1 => 62.89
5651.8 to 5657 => 62.67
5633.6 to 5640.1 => 62.28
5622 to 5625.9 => 60.34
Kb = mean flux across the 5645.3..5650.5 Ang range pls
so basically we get 60.9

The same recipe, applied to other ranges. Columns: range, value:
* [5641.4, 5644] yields 59.5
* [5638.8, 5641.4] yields 57.7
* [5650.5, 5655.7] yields 58.2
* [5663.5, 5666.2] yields 58.6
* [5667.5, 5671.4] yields 59.3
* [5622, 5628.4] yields 58.4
